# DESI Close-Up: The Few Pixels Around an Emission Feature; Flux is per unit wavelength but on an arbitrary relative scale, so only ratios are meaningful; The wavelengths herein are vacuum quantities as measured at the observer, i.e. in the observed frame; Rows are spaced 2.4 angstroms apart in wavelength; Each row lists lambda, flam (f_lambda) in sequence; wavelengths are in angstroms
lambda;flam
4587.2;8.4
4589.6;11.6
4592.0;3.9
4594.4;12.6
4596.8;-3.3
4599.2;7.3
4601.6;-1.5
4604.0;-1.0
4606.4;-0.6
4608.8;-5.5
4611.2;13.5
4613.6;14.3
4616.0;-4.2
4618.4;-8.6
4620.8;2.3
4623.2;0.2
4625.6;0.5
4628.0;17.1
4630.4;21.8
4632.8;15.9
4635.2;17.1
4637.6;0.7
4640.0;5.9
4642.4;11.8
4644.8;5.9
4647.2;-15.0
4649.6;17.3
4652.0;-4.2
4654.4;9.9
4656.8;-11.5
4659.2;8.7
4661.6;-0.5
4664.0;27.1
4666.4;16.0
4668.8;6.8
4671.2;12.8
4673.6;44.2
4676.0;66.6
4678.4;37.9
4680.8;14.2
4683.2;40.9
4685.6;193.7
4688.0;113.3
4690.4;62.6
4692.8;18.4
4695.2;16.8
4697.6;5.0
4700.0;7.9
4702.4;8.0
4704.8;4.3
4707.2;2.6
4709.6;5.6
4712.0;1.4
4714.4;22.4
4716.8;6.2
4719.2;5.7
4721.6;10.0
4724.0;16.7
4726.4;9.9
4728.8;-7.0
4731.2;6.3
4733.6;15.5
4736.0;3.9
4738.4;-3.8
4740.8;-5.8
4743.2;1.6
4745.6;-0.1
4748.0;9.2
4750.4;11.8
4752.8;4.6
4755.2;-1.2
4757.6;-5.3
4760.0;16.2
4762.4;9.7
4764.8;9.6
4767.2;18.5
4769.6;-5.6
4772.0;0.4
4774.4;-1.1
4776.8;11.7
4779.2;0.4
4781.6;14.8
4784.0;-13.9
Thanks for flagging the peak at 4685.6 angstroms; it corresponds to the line Lyman alpha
